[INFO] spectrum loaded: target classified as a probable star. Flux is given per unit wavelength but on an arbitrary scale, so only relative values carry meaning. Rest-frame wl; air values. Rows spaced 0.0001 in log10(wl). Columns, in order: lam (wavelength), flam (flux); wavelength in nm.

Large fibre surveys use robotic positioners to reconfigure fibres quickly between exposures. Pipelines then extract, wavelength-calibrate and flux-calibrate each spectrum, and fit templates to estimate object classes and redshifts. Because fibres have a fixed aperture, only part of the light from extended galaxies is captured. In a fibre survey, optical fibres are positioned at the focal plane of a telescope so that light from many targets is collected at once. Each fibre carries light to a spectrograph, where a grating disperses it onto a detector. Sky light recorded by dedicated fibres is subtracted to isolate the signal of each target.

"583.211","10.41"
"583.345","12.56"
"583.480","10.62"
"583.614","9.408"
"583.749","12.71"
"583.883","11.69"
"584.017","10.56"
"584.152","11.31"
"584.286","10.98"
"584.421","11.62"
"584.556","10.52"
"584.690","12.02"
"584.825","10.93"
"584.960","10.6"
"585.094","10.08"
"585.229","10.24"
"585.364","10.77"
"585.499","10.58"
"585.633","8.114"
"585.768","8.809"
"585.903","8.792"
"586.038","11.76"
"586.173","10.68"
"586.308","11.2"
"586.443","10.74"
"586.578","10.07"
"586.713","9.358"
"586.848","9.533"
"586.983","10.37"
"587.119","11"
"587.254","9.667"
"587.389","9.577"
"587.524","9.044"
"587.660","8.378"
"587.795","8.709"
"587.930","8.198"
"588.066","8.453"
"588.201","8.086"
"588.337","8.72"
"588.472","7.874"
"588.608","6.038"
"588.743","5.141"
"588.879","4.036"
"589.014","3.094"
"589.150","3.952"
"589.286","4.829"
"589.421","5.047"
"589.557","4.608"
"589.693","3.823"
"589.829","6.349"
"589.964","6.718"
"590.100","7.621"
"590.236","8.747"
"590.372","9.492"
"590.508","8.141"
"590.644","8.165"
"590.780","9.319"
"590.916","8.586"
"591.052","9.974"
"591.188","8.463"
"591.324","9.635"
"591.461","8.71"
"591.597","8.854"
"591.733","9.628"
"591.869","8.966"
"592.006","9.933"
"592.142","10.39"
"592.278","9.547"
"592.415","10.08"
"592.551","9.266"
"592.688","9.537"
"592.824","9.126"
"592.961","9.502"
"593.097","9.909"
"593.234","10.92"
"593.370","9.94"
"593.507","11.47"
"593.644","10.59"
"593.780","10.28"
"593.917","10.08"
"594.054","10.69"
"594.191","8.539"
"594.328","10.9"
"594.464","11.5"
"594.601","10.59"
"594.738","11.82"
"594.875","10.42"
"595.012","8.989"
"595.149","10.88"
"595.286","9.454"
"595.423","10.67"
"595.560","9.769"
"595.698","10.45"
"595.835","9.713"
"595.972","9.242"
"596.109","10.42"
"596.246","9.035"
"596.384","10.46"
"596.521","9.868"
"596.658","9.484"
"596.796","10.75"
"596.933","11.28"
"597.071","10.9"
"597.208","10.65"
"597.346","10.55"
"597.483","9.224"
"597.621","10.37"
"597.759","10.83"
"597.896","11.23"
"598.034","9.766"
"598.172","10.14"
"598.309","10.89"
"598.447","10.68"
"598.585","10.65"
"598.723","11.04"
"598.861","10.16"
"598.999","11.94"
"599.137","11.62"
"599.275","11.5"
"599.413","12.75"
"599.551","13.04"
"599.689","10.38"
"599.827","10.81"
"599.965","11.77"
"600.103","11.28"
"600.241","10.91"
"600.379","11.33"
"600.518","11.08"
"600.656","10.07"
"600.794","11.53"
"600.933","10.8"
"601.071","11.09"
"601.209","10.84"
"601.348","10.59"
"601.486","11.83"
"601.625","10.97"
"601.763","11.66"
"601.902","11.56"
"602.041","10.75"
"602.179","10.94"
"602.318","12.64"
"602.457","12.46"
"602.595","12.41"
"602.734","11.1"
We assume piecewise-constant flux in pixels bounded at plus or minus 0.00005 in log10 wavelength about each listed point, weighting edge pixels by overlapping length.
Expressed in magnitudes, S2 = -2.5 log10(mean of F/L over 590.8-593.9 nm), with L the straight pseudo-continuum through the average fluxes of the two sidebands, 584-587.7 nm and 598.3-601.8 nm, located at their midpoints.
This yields 0.11 mag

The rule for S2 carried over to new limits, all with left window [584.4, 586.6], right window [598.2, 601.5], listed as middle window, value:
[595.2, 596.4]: 0.11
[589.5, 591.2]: 0.36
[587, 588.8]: 0.24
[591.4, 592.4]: 0.14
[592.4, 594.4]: 0.08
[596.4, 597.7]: 0.07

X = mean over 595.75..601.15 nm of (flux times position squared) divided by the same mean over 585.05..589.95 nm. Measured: 1.37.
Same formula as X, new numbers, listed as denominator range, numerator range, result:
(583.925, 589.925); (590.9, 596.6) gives 1.17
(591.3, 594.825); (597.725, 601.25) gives 1.13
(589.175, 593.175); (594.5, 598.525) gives 1.26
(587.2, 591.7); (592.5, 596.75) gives 1.38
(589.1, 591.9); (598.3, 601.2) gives 1.52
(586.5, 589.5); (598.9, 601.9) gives 1.54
